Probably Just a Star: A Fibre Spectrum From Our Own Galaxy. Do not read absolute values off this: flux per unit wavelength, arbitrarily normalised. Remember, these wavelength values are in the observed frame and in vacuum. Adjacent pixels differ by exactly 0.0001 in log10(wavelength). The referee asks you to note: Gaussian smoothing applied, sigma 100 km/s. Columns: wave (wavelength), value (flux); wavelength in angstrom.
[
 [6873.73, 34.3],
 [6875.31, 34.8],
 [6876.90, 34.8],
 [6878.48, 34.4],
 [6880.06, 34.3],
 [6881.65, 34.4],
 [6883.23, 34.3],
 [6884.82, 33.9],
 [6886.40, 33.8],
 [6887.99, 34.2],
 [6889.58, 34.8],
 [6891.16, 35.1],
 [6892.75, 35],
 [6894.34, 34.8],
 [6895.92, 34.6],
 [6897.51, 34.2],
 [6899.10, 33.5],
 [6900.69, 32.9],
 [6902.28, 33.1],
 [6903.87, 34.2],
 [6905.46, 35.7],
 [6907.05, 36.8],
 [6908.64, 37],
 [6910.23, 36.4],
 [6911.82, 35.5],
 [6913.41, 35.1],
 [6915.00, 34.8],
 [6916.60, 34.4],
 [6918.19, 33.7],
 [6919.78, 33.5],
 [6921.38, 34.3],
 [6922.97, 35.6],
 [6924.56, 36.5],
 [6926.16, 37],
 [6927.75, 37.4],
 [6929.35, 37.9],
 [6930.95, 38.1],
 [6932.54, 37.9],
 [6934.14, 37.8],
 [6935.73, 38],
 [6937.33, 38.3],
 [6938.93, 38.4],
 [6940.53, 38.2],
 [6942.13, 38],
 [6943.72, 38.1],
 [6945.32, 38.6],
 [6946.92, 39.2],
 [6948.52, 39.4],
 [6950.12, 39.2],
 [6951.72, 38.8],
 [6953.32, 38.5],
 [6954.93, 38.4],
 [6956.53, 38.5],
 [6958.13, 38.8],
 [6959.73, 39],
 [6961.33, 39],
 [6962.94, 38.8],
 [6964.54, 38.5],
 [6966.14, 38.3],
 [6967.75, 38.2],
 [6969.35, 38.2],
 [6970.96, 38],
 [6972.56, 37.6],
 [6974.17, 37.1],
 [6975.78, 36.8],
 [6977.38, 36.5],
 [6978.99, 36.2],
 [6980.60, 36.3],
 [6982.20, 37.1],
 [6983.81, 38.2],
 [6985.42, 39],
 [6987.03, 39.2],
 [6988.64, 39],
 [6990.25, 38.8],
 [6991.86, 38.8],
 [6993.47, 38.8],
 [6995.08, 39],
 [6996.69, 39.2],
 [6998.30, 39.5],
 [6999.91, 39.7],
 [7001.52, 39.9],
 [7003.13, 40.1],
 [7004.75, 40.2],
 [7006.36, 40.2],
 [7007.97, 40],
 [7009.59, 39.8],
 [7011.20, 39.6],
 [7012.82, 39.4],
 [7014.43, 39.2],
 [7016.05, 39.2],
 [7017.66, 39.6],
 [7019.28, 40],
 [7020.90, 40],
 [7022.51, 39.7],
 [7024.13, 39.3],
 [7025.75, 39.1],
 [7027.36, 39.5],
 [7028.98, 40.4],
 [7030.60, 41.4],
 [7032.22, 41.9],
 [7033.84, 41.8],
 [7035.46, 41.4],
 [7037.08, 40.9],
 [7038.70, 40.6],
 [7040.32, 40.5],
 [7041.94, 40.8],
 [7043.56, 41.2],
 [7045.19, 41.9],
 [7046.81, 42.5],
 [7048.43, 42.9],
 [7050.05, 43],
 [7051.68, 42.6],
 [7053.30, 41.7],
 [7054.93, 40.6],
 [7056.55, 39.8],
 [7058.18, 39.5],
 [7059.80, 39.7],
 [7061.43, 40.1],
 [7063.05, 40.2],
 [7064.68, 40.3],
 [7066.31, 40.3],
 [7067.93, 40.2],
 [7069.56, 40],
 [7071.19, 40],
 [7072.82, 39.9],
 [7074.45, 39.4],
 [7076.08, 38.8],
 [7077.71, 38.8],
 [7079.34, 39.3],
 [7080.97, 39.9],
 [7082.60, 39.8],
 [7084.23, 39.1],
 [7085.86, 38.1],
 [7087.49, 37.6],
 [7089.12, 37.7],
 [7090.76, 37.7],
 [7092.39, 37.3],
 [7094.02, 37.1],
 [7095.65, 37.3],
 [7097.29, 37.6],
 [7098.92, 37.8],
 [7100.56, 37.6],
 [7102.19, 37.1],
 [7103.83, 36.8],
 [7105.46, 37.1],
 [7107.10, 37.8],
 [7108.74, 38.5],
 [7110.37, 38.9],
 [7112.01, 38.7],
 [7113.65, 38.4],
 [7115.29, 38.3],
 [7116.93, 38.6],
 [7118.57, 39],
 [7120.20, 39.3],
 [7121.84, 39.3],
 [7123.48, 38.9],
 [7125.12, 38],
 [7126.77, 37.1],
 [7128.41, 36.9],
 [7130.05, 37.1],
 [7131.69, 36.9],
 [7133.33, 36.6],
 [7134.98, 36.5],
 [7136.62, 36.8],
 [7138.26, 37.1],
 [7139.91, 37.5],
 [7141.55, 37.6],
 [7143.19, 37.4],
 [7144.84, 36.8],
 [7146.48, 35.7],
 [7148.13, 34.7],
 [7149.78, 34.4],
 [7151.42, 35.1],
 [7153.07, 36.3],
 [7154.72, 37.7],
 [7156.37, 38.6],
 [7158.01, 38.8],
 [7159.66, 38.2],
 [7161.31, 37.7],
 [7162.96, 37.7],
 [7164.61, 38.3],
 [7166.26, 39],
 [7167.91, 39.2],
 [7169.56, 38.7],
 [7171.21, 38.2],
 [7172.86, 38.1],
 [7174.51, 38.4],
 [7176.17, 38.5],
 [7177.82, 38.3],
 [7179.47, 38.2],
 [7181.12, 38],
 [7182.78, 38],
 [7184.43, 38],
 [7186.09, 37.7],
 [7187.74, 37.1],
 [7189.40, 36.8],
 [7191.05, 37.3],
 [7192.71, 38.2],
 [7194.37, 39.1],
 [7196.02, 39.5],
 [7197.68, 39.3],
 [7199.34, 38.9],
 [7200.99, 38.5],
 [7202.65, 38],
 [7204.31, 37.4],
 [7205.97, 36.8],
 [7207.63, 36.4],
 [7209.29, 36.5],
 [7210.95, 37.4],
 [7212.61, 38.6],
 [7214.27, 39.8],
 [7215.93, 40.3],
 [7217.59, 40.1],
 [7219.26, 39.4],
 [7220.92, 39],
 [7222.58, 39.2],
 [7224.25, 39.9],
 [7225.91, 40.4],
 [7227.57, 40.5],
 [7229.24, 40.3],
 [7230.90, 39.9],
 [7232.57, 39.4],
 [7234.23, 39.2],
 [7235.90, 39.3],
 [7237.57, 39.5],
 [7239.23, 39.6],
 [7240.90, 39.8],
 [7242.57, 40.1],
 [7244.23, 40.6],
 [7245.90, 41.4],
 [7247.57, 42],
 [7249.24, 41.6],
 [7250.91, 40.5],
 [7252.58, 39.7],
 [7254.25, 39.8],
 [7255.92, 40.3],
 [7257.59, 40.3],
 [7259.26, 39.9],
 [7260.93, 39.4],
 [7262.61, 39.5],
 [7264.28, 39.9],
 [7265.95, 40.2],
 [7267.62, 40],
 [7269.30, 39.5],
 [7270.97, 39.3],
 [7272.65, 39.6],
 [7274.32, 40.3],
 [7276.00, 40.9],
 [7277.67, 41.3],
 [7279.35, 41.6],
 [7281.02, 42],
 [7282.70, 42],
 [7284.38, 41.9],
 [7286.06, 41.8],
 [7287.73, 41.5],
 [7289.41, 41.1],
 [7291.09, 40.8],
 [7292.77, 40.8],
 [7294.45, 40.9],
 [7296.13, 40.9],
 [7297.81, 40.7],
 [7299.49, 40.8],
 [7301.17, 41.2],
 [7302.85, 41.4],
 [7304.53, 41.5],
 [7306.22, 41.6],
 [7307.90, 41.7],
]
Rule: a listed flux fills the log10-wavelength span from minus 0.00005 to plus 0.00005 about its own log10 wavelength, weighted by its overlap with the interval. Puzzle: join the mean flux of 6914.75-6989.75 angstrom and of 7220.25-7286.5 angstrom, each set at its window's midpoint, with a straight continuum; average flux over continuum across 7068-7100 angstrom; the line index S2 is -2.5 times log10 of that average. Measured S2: 0.01 mag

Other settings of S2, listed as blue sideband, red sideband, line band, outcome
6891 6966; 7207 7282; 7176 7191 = 0.04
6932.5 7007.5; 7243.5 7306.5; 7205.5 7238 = 0.03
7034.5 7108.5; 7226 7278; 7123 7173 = 0.07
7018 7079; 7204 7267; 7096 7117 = 0.07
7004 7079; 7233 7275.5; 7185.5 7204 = 0.05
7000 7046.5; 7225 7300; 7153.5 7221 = 0.06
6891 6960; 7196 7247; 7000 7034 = -0.07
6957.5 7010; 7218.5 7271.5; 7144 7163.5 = 0.08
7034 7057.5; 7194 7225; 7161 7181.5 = 0.03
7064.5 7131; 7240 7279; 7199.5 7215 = 0.05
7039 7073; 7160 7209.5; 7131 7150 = 0.07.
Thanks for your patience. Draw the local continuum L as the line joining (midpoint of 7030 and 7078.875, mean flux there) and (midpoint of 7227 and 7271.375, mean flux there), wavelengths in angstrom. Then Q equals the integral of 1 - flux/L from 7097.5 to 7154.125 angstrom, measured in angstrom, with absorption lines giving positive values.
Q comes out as 4.4 angstrom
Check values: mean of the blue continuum 40.7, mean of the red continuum 40.1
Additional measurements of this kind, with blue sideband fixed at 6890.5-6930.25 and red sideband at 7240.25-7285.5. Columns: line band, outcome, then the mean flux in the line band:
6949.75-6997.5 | -2.8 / 38.2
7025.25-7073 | -4.6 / 40.8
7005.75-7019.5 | -1.1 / 39.6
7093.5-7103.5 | 0.2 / 37.4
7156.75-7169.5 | 0.2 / 38.5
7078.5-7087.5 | -0.3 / 39.1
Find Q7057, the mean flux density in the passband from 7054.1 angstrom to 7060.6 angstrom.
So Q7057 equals 39.9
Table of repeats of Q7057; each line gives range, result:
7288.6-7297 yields 40.9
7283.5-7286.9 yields 41.9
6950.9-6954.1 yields 38.7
